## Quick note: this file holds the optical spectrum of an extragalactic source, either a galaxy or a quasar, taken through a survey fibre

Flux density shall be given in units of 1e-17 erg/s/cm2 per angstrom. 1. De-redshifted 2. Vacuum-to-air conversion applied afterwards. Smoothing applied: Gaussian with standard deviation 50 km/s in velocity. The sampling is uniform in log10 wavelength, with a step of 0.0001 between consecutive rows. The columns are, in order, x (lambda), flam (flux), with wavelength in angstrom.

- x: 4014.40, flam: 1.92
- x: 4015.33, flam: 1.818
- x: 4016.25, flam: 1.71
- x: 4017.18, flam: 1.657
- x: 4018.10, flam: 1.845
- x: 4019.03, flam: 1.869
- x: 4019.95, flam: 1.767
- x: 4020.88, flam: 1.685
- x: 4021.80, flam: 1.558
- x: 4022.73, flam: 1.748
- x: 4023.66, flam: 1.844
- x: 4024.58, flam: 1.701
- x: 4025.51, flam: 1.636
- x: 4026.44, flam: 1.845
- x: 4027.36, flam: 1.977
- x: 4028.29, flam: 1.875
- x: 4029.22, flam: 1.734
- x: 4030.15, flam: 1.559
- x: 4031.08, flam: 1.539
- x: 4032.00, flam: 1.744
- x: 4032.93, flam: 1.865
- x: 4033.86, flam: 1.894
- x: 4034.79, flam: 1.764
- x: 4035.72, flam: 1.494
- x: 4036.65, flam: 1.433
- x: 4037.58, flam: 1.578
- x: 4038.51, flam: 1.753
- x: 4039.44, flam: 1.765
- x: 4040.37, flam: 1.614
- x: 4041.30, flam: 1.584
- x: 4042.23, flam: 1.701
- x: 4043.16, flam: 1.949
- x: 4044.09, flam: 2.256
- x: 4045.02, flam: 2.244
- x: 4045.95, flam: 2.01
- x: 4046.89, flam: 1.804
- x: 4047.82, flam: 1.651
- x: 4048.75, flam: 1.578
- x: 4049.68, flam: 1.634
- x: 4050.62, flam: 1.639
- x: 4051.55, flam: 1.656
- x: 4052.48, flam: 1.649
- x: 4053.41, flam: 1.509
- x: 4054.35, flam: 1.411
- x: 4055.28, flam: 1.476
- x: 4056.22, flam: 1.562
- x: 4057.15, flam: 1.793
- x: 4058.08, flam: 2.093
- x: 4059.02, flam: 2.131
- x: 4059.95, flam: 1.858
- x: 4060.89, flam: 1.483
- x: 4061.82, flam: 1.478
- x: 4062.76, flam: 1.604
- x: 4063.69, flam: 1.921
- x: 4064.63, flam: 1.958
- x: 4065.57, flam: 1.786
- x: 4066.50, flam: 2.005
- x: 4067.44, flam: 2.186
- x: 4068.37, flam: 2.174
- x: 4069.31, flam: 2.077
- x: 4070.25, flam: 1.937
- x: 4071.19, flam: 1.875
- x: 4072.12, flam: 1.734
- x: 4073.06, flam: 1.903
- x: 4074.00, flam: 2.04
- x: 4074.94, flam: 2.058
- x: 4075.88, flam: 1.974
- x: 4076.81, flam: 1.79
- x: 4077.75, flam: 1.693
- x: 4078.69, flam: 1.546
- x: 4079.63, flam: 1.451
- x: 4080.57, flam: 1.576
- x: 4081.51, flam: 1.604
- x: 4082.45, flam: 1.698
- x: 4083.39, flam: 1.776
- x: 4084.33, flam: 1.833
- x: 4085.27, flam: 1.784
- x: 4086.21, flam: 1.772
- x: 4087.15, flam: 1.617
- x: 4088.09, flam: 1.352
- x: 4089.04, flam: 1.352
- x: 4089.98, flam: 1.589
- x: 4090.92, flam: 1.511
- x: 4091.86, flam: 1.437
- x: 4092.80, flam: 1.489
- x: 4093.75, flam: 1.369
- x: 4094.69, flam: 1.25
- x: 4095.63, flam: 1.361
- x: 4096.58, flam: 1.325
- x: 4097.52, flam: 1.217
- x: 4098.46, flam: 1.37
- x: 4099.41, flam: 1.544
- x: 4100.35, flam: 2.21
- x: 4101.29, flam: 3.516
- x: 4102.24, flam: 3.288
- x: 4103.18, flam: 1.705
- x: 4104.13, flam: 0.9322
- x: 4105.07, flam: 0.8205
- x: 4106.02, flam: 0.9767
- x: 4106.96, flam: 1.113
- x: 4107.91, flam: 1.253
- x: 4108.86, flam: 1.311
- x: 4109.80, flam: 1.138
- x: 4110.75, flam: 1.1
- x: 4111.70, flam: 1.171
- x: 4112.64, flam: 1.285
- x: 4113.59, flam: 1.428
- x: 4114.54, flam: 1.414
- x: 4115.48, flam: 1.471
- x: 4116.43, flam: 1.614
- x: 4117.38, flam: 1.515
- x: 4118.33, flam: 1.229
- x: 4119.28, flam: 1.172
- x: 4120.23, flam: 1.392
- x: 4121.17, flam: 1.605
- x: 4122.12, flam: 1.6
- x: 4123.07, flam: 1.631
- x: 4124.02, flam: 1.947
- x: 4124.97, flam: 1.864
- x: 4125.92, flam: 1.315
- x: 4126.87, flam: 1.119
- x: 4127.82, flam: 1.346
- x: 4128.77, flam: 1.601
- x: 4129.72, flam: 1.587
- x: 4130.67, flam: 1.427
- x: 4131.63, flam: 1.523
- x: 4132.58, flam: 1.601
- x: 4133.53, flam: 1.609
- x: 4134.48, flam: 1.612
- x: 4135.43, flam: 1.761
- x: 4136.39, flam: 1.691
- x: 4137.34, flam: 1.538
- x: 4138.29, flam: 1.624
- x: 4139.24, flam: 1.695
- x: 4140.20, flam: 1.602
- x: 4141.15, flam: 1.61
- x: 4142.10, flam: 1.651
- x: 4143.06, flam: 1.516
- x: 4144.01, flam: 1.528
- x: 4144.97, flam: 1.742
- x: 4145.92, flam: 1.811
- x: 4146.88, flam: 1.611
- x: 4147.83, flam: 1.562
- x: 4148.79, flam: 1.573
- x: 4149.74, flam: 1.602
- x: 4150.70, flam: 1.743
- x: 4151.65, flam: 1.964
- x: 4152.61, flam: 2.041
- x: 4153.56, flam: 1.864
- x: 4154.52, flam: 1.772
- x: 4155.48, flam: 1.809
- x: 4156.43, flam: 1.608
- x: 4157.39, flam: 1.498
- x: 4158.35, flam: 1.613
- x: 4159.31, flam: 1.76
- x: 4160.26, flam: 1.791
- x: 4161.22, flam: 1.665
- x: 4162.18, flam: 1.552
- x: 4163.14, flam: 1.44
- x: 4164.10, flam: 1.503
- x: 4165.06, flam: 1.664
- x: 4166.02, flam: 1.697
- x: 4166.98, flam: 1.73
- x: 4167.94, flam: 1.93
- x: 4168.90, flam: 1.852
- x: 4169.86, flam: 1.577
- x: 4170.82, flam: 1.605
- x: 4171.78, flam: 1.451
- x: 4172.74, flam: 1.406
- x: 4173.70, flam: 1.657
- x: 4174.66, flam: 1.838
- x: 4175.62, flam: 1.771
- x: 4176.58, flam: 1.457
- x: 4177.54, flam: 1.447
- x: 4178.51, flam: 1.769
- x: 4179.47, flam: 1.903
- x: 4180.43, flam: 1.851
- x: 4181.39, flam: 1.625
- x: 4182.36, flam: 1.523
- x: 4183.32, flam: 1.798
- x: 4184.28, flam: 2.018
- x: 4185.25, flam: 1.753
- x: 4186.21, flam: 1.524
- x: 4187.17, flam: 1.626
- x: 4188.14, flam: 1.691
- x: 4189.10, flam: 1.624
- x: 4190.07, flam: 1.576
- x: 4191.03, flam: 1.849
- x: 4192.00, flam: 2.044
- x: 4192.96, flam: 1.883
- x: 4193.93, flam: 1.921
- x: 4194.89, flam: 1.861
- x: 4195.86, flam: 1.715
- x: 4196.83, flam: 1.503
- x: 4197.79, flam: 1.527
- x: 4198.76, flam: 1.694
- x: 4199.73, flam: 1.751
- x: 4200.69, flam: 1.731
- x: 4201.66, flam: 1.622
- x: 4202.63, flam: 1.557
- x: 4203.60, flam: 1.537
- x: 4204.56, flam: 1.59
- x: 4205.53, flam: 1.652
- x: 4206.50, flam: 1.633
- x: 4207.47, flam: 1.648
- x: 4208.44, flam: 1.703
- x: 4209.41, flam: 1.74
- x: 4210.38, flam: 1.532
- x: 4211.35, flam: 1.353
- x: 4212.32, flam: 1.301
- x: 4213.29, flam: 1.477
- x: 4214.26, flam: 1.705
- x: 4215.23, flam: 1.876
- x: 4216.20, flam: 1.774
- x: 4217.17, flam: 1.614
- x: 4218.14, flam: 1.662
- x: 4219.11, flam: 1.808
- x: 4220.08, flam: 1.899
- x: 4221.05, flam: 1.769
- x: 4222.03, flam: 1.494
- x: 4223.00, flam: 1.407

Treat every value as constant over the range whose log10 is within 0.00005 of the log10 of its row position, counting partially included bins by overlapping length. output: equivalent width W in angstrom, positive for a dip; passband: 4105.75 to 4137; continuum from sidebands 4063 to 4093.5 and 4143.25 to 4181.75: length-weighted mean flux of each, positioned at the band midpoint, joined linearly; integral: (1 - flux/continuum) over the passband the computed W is 5.1 angstrom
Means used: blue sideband 1.76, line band 1.44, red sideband 1.68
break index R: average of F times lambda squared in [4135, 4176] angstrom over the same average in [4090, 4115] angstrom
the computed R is 1.16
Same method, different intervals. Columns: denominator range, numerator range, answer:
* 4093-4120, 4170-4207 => 1.19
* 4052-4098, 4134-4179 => 1.02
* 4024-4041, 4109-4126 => 0.88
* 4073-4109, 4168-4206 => 1.09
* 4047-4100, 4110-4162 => 0.97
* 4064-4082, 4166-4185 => 0.96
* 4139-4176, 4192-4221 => 1.02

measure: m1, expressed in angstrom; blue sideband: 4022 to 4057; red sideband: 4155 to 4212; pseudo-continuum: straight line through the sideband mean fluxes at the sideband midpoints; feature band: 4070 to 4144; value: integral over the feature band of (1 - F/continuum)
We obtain 5.35 angstrom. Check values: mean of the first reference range 1.72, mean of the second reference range 1.67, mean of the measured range 1.57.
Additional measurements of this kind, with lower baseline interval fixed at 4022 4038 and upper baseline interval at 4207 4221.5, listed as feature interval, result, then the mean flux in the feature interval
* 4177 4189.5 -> -0.3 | 1.7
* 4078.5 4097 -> 1.8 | 1.53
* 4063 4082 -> -1.8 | 1.86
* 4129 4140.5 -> 0.5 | 1.6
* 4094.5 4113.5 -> 2.2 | 1.5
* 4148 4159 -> -0.4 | 1.73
